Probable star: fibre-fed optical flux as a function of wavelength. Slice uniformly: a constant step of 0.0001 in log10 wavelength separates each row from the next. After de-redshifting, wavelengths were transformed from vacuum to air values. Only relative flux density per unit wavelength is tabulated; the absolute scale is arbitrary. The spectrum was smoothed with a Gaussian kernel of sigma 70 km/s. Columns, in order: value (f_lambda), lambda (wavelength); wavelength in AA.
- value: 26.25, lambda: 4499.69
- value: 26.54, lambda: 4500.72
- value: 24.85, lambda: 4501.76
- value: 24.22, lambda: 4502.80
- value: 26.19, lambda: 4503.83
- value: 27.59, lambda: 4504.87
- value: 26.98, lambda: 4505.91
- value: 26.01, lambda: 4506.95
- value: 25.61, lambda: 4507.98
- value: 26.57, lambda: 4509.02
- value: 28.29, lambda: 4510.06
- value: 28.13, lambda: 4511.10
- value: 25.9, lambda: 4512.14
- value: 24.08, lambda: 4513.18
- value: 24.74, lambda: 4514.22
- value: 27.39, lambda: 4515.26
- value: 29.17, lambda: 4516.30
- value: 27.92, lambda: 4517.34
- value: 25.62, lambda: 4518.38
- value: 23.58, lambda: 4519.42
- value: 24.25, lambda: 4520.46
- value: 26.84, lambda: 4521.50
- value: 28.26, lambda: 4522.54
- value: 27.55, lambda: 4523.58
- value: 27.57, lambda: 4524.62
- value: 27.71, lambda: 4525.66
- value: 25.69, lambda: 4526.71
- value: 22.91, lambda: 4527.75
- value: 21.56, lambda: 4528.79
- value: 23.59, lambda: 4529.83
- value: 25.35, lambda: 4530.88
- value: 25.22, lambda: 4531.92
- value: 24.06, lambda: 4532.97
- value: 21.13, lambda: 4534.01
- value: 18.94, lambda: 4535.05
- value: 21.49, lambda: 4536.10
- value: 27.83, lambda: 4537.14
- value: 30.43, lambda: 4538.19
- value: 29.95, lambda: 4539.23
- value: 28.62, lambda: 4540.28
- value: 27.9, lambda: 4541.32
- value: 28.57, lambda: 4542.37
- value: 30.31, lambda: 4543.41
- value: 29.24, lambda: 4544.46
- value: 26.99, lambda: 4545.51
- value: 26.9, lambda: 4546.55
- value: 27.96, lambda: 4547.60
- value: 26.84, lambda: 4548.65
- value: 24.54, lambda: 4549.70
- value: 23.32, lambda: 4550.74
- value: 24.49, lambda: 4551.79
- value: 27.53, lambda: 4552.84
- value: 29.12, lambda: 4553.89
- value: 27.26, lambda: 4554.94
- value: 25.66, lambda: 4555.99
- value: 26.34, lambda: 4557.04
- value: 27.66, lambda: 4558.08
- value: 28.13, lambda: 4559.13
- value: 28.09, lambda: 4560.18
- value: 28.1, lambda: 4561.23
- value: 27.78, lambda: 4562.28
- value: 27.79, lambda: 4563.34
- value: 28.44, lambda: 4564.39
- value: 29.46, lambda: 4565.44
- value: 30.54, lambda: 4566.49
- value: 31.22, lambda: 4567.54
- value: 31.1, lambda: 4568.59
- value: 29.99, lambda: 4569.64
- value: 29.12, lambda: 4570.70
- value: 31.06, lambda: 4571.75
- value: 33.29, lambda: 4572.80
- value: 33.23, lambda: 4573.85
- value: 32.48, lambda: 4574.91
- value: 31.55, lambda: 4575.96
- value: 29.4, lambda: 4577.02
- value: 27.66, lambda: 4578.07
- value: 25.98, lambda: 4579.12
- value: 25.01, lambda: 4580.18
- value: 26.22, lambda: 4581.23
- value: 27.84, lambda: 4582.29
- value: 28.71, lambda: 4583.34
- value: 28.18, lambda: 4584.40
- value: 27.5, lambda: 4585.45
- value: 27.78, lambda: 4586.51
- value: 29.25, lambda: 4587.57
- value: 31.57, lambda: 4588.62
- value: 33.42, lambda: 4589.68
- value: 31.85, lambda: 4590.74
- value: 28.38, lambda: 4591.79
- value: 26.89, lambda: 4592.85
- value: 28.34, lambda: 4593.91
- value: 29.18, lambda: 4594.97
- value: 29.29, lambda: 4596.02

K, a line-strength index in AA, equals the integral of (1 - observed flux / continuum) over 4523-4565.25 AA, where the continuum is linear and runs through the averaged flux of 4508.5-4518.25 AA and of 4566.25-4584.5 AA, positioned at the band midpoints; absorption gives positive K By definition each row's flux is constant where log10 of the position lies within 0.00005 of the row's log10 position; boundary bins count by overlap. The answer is 2.6 AA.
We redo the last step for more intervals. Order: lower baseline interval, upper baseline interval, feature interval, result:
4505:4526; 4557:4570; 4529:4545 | 0.91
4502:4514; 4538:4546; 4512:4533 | 1.29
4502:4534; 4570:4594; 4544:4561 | 0.52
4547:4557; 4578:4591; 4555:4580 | -1.71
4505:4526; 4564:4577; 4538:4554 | 0.78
